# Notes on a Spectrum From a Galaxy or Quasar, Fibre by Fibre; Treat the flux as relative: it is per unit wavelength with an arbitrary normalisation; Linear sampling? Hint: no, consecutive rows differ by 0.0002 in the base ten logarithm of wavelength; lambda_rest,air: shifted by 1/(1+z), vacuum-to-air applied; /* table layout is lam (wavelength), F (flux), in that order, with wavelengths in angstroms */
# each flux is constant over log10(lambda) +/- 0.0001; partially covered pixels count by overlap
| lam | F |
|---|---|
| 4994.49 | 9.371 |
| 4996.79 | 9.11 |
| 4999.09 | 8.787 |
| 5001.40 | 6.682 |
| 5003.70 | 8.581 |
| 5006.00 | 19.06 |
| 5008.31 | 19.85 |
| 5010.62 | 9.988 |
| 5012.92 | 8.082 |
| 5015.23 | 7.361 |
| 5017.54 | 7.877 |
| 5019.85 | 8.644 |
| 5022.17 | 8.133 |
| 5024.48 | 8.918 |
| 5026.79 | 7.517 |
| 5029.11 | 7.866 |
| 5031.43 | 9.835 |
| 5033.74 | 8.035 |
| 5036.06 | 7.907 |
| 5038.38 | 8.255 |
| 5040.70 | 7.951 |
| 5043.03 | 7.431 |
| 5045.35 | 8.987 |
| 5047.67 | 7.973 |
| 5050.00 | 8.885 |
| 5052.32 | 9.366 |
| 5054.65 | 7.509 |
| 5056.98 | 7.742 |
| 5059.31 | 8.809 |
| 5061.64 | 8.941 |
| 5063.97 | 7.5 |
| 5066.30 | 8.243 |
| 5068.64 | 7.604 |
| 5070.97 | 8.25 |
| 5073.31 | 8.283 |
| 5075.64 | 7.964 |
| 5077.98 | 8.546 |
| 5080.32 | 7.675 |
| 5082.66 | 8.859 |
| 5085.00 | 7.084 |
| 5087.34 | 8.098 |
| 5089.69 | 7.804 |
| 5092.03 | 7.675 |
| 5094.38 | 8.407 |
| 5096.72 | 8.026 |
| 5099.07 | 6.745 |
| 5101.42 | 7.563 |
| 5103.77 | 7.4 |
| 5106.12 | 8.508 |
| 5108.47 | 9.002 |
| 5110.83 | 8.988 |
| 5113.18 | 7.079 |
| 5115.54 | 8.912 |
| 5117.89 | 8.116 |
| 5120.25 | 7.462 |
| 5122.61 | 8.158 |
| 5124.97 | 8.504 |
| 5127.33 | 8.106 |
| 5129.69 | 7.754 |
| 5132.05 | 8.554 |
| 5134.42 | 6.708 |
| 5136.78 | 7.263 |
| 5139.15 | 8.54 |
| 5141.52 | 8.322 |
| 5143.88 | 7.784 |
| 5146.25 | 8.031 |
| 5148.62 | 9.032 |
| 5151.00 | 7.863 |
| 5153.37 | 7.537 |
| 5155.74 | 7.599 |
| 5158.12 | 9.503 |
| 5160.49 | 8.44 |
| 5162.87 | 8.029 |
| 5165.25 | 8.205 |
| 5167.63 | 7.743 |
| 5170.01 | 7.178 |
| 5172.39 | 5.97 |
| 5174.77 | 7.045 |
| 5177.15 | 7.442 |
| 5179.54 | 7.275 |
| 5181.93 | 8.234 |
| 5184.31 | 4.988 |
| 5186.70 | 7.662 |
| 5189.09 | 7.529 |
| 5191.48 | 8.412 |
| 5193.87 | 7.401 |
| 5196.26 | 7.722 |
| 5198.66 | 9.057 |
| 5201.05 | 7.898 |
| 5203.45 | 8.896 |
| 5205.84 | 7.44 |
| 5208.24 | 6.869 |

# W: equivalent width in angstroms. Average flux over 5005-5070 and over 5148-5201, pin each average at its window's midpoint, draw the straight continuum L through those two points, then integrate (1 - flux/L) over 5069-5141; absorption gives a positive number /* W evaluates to 3.3 angstroms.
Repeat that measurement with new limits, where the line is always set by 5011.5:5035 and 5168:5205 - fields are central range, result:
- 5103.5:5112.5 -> -0.7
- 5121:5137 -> -0.2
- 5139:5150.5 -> -0.9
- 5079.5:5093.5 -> 0.1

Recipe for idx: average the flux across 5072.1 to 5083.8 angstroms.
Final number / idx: 8.26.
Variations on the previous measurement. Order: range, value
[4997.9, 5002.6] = 7.75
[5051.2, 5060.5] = 8.35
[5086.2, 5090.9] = 7.94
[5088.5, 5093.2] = 7.74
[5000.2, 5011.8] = 12.8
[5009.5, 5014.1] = 9.03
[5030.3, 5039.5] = 8.51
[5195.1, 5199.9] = 8.39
